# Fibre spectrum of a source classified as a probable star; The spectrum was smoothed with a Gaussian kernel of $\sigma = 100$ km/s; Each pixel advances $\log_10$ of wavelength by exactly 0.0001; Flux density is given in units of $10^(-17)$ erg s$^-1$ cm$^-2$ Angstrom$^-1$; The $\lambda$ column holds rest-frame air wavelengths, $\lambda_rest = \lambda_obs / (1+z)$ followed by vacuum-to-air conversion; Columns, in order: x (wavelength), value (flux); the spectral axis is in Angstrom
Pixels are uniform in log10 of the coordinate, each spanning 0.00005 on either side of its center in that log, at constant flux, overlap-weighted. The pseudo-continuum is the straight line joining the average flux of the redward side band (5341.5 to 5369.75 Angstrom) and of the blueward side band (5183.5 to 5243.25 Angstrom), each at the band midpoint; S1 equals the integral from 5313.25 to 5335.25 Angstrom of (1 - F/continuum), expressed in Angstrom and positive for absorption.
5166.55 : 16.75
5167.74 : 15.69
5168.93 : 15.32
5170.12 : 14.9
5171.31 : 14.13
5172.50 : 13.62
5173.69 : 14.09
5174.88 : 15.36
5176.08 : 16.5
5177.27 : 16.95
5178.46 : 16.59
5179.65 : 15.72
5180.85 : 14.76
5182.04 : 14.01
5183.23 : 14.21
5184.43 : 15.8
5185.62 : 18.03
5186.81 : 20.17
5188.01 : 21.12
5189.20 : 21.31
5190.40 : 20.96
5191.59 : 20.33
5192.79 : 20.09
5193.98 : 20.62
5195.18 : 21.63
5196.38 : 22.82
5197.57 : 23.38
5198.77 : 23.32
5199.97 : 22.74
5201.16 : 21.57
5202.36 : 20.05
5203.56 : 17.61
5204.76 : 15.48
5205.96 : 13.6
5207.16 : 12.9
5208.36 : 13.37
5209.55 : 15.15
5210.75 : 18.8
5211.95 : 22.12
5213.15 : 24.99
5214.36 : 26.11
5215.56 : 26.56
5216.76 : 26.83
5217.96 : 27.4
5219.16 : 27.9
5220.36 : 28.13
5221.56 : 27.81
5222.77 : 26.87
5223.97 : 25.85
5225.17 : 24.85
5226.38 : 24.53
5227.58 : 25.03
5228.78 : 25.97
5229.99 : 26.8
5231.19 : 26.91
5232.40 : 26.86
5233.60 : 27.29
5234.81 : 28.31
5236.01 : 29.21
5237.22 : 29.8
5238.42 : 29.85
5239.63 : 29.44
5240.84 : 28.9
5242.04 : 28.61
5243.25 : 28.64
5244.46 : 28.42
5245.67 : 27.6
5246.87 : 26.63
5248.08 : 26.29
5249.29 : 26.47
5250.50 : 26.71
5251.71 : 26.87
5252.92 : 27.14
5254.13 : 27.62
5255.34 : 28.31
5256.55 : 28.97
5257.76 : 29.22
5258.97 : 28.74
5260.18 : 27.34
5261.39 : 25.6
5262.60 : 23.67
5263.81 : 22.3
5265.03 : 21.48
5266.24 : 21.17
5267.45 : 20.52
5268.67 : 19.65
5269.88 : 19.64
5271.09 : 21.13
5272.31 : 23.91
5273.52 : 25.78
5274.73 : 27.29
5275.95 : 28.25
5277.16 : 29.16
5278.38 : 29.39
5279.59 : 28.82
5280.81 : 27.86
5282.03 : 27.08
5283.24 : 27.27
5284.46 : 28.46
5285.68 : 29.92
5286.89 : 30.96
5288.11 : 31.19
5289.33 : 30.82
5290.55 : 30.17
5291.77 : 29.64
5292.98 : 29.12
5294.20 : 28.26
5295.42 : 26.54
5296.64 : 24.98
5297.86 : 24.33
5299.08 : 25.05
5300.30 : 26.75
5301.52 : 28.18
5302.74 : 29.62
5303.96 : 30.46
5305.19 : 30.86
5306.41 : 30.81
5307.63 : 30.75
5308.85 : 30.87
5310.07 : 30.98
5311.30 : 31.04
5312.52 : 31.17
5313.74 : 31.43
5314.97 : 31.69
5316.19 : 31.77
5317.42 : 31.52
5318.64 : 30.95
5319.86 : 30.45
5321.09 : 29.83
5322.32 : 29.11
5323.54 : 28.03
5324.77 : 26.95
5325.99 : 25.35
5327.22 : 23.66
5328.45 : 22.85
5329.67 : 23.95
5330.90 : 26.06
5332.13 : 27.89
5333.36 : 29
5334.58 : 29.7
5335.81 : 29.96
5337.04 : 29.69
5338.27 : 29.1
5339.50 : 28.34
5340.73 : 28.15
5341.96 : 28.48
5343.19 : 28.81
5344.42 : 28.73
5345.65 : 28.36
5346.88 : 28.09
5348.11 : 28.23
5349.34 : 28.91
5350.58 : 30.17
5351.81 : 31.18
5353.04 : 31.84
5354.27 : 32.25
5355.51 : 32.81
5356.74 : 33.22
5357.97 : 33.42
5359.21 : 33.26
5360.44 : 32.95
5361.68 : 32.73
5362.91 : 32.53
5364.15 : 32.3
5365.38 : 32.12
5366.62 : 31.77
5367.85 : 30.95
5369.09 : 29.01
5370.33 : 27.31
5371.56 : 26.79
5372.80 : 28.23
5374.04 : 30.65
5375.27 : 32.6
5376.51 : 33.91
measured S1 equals 0.7 Angstrom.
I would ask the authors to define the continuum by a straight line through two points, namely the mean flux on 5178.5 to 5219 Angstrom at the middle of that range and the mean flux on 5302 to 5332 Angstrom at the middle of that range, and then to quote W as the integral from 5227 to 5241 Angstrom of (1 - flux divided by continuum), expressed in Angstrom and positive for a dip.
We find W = -3.22 Angstrom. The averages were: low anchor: 19.9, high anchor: 29.1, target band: 27.8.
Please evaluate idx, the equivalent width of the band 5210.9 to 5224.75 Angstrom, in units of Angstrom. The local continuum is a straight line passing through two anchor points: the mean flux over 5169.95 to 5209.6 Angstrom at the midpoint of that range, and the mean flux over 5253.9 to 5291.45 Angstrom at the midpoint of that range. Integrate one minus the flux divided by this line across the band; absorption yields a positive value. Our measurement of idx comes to -3.6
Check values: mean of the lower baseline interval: 17.8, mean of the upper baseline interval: 26.5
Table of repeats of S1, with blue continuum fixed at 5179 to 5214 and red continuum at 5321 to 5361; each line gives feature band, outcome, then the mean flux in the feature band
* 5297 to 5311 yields -1.3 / 28.9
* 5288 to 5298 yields -1.1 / 28.4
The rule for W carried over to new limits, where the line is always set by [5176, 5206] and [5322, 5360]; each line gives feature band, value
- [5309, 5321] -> -1.7 Angstrom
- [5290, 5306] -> -1.2 Angstrom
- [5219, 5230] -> -2.7 Angstrom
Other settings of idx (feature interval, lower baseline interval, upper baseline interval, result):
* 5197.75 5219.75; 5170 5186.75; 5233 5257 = 0.3 Angstrom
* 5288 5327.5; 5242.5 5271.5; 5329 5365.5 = -1.6 Angstrom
